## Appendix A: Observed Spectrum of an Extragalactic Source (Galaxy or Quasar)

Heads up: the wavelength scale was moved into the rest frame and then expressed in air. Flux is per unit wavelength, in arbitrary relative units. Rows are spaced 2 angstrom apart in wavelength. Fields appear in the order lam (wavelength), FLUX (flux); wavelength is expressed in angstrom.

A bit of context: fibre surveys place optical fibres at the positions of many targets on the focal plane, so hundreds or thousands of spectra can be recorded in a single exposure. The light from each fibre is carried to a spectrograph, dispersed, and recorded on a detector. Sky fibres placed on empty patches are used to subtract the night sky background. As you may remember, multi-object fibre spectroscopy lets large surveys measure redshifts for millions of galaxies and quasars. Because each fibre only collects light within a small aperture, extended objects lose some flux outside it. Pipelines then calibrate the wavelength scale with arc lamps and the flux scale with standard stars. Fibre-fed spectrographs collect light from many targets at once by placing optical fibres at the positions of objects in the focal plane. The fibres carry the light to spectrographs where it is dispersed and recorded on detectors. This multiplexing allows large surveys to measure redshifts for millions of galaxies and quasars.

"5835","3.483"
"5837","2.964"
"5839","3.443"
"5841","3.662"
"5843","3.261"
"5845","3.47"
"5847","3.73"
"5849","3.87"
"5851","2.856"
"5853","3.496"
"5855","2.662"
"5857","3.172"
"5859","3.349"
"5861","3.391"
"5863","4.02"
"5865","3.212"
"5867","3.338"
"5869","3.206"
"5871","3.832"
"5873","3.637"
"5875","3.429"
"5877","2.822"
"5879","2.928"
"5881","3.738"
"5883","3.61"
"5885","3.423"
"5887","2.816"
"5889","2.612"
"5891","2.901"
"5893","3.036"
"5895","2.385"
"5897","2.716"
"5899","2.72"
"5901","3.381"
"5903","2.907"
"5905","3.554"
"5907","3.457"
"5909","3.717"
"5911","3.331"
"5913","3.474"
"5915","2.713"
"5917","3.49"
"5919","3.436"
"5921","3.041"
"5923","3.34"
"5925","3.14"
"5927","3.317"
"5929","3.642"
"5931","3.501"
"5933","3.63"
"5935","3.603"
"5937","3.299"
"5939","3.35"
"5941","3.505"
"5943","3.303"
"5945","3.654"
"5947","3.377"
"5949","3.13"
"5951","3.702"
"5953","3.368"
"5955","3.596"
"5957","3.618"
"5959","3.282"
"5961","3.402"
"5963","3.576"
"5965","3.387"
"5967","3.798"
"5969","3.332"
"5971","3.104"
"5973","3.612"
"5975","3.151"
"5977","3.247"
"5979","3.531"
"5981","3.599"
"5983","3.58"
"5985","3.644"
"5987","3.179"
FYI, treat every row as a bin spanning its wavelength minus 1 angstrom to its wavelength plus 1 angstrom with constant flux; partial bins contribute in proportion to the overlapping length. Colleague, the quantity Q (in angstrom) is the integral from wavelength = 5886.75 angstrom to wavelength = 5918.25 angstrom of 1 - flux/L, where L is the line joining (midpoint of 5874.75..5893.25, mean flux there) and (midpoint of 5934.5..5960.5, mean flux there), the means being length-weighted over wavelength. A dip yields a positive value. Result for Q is 1.3 angstrom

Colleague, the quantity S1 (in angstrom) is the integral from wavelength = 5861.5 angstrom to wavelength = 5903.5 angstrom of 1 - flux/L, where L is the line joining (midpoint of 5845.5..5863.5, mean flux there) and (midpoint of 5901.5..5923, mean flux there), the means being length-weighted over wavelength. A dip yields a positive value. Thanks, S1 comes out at 2.1 angstrom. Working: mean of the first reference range 3.38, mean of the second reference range 3.31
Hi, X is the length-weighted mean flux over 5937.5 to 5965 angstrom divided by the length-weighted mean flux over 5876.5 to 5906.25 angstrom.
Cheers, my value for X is 1.13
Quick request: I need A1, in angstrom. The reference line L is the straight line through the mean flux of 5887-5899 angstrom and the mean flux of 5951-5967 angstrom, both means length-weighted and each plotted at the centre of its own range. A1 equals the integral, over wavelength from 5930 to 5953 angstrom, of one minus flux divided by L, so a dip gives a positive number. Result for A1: -1.1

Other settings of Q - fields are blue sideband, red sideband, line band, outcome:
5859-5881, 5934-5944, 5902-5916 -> 0.4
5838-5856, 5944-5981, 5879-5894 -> 1.1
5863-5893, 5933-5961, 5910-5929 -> 0.6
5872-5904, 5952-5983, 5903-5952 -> -2.1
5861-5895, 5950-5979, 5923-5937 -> -0.3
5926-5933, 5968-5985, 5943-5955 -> 0.1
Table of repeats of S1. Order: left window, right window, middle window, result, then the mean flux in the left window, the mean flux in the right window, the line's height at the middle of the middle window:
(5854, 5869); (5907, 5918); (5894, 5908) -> 1.4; 3.3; 3.36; 3.34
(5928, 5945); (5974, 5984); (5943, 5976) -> 0.1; 3.49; 3.42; 3.45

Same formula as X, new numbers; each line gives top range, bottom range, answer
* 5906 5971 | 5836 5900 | 1.05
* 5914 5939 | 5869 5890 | 1.02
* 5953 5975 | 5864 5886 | 1.02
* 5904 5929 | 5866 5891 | 1.02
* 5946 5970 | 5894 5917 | 1.10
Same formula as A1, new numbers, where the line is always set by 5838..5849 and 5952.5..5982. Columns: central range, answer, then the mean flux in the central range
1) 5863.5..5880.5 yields 0.9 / 3.33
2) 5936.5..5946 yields 0.1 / 3.43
